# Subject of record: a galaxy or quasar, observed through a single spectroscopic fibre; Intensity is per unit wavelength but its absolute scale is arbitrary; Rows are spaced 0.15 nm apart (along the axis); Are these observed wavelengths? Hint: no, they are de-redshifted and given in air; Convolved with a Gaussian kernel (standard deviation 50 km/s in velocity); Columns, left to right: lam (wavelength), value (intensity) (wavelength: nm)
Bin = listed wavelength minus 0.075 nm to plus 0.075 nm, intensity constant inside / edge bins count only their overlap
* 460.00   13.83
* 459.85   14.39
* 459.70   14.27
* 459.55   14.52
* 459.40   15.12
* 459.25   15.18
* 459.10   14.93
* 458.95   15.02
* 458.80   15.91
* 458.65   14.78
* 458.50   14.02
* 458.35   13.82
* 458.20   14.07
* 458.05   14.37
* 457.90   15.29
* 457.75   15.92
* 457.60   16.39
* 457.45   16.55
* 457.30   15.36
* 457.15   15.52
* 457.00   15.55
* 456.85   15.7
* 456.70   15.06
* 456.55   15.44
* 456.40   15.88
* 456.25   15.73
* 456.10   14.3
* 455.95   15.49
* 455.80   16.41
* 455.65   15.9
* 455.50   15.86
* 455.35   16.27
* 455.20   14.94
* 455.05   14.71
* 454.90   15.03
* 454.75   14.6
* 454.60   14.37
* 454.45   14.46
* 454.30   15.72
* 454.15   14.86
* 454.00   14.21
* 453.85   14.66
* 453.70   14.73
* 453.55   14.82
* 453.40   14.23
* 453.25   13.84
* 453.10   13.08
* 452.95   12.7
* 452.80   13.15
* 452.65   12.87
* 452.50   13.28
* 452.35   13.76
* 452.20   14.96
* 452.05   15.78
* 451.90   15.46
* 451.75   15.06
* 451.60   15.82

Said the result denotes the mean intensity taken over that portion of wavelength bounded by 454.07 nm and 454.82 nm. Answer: 14.8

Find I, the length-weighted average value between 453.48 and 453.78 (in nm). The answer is 14.8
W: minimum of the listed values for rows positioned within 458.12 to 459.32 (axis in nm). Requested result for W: 13.82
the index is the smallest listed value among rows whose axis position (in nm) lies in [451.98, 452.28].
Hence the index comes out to 14.96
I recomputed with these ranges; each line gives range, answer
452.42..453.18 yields 13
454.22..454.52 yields 15.1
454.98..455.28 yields 14.9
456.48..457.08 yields 15.4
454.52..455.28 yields 14.7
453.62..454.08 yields 14.5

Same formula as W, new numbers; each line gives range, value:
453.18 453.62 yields 13.84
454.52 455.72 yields 14.37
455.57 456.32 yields 14.3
